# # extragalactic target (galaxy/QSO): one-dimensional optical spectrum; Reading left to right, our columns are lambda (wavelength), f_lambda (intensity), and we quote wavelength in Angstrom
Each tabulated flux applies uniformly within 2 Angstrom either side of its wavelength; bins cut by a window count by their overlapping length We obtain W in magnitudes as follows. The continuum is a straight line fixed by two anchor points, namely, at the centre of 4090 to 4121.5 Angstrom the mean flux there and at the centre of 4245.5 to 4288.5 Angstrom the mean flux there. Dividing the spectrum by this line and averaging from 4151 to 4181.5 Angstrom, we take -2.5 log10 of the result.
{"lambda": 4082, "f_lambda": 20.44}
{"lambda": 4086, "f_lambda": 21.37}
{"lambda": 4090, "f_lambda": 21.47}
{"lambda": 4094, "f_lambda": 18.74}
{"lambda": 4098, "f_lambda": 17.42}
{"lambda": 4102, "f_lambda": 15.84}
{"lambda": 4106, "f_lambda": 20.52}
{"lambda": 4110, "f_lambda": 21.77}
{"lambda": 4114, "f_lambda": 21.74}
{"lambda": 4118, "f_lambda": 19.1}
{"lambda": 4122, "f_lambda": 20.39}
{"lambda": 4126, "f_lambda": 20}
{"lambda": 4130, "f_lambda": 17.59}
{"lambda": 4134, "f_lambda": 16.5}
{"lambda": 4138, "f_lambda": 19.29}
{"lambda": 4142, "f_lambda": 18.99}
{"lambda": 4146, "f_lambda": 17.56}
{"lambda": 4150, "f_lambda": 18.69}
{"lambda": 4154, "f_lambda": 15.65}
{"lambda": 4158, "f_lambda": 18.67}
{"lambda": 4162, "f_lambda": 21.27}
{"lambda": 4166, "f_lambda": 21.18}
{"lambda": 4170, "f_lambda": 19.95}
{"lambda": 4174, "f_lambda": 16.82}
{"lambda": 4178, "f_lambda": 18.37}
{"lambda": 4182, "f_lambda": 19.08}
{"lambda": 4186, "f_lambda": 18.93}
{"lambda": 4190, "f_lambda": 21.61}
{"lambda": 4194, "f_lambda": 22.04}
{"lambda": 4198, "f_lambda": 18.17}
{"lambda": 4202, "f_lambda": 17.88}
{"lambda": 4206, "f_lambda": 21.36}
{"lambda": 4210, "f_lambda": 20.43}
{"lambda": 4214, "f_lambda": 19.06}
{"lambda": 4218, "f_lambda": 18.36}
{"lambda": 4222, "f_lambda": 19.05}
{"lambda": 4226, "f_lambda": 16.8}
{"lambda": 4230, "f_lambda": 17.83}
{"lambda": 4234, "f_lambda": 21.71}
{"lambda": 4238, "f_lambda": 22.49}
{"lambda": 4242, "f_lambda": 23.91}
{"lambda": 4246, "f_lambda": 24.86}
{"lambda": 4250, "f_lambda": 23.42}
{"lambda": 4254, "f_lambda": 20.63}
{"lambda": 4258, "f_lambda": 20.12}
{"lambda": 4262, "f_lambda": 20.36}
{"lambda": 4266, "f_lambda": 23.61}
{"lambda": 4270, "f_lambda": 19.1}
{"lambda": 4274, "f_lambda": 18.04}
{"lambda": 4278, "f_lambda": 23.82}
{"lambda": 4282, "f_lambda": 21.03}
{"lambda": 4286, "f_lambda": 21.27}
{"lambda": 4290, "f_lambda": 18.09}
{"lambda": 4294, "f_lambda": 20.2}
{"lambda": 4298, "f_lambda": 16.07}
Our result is 0.07 mag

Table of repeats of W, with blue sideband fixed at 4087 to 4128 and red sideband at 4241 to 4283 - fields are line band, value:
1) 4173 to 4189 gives 0.11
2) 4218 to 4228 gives 0.18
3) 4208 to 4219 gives 0.09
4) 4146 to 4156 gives 0.18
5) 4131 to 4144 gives 0.11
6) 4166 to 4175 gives 0.07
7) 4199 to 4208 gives 0.08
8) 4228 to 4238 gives 0.05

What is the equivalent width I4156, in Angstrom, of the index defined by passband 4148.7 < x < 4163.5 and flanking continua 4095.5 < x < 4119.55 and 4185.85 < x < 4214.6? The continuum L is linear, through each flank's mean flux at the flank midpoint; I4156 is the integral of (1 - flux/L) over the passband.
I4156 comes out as 0.9 Angstrom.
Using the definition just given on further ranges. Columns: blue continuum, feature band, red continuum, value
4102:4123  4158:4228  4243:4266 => 6.2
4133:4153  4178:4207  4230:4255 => 0.9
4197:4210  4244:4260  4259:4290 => -1.5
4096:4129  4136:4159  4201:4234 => 1.5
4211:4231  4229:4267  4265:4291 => -4.9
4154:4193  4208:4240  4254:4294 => 0.9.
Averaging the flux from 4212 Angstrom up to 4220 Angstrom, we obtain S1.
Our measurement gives 18.7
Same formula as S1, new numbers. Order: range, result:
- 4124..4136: 18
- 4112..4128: 20.3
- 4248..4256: 22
